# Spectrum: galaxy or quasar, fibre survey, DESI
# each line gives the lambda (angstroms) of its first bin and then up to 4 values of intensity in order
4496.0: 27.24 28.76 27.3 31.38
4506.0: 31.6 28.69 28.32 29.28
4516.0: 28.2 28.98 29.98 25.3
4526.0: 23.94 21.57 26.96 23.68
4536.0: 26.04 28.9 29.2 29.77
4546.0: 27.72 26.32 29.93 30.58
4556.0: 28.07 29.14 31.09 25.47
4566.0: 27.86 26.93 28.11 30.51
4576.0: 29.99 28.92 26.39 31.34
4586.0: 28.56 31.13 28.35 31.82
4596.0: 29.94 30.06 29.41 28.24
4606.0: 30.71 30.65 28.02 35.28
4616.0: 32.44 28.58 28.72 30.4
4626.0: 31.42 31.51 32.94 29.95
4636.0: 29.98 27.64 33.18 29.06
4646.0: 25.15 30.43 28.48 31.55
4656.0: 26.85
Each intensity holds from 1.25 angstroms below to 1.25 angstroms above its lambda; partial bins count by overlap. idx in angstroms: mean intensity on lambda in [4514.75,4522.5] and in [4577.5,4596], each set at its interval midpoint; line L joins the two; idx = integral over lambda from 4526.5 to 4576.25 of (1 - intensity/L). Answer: 2.45 angstroms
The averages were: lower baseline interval 28.9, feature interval 27.8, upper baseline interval 29.5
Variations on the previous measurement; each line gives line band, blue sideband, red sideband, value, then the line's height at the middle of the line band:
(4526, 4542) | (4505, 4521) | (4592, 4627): 2.0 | 29.5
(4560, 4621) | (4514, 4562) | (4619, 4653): -1.4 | 28.9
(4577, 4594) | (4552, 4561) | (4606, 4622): 0.4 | 30.1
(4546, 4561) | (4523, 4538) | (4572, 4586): -1.1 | 26.9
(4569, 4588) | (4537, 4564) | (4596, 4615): 0.3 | 29.6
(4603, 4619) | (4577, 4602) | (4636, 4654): -0.7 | 29.5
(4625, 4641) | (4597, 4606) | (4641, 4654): -0.8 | 29.3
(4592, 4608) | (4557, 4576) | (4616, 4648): -0.4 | 29.3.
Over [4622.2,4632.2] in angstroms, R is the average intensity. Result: 31.5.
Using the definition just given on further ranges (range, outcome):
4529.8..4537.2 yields 25.5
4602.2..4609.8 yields 29.9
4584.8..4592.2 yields 29.4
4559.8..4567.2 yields 28.1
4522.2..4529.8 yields 23.7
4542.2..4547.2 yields 28.8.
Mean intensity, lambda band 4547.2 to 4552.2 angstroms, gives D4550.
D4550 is 28.1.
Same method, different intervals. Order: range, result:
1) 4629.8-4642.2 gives 30.7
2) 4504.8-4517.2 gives 29.2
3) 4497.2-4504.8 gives 29.2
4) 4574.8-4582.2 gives 28.4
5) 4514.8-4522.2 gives 29.1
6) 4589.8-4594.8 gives 30.1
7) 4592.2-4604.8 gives 29.9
